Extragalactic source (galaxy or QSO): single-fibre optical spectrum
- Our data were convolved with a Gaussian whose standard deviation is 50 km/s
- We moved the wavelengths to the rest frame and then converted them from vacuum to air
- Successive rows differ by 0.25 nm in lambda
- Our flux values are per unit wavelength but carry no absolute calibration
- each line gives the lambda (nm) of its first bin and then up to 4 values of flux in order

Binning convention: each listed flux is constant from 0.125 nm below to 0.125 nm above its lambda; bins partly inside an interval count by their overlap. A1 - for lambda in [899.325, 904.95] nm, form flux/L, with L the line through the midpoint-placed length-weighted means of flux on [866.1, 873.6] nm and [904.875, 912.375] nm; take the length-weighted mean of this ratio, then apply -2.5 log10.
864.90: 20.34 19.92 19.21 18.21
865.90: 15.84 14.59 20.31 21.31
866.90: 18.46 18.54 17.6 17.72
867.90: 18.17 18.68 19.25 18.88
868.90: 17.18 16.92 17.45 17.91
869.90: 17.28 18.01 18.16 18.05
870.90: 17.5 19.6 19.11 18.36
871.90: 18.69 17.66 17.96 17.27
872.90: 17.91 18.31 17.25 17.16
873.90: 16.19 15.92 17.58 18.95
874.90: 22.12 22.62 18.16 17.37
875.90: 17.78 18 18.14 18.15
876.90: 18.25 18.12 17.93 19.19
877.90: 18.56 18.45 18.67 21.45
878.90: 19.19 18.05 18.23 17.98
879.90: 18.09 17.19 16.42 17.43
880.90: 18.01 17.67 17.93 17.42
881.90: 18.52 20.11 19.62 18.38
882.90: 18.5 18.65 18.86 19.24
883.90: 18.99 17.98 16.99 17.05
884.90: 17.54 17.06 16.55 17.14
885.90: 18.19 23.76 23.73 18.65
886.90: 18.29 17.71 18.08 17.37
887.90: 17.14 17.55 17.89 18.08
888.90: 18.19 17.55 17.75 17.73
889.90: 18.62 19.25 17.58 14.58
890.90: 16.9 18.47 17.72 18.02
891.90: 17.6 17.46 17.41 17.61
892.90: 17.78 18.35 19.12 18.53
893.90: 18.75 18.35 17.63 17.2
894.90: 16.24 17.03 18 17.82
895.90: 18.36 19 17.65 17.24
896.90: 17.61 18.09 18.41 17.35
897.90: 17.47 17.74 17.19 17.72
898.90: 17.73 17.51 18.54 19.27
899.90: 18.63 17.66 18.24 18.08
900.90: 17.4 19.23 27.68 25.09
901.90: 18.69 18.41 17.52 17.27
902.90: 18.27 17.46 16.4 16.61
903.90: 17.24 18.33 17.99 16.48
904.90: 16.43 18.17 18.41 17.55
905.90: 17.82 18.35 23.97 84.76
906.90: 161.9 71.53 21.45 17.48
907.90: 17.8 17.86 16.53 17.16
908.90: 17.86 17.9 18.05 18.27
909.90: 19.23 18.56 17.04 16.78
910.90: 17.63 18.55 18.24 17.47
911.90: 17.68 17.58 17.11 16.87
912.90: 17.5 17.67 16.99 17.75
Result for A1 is 0.341 mag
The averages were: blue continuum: 18.2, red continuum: 26.9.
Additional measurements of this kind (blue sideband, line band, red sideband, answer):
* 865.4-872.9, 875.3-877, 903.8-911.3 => 0.10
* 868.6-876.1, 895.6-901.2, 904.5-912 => 0.33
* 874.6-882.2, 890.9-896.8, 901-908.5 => 0.31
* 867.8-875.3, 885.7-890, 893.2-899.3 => -0.04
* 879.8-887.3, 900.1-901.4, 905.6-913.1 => 0.25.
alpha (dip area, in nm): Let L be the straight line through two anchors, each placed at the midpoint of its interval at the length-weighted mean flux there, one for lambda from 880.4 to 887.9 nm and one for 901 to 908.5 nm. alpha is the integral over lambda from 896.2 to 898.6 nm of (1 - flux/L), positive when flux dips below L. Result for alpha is 0.65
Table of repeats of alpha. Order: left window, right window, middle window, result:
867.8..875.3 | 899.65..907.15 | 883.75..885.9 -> 0.415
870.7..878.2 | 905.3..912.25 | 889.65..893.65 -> 0.905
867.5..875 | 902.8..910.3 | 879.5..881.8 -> 0.315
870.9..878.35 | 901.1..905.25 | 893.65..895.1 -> 0.068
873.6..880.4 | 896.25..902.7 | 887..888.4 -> 0.067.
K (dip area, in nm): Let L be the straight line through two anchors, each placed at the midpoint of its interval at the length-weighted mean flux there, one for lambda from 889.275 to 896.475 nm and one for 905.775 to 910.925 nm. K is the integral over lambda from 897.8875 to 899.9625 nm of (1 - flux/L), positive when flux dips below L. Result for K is 0.45 nm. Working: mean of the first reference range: 17.8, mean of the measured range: 18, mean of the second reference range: 31.1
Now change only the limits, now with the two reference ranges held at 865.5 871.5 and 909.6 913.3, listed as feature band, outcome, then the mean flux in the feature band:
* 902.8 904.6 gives 0.038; 17.4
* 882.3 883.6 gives -0.060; 18.8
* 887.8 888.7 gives 0.015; 17.6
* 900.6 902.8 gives -0.266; 20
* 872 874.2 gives 0.087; 17.4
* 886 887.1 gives -0.175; 20.8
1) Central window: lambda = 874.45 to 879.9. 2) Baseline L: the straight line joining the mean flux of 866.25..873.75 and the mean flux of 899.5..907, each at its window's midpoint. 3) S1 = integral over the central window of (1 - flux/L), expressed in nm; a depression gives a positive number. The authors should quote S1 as 0.25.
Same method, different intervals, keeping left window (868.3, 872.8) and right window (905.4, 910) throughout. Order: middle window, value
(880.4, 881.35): 0.20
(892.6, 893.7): 0.35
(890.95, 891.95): 0.32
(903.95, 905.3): 0.60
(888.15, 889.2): 0.30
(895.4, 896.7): 0.47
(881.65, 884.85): 0.63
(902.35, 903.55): 0.53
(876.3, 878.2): 0.22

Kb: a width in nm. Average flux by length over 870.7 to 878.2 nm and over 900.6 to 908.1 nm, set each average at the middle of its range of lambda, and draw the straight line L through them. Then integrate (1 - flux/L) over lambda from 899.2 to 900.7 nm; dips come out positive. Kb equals 0.444 nm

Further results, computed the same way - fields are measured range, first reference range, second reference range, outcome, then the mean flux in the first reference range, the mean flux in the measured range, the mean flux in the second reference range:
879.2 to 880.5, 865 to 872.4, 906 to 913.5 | 0.19 nm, 18.2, 17.6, 26.9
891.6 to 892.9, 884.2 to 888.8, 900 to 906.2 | 0.05 nm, 18.3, 17.6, 18.4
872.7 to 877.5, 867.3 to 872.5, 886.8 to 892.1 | -0.05 nm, 18.1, 18.2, 17.7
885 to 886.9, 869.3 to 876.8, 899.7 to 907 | 0.18 nm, 18.2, 19.2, 25.3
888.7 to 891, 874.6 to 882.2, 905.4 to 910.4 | 0.58 nm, 18.5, 17.6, 31.6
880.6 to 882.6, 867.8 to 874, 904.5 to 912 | 0.21 nm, 18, 18.4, 26.9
